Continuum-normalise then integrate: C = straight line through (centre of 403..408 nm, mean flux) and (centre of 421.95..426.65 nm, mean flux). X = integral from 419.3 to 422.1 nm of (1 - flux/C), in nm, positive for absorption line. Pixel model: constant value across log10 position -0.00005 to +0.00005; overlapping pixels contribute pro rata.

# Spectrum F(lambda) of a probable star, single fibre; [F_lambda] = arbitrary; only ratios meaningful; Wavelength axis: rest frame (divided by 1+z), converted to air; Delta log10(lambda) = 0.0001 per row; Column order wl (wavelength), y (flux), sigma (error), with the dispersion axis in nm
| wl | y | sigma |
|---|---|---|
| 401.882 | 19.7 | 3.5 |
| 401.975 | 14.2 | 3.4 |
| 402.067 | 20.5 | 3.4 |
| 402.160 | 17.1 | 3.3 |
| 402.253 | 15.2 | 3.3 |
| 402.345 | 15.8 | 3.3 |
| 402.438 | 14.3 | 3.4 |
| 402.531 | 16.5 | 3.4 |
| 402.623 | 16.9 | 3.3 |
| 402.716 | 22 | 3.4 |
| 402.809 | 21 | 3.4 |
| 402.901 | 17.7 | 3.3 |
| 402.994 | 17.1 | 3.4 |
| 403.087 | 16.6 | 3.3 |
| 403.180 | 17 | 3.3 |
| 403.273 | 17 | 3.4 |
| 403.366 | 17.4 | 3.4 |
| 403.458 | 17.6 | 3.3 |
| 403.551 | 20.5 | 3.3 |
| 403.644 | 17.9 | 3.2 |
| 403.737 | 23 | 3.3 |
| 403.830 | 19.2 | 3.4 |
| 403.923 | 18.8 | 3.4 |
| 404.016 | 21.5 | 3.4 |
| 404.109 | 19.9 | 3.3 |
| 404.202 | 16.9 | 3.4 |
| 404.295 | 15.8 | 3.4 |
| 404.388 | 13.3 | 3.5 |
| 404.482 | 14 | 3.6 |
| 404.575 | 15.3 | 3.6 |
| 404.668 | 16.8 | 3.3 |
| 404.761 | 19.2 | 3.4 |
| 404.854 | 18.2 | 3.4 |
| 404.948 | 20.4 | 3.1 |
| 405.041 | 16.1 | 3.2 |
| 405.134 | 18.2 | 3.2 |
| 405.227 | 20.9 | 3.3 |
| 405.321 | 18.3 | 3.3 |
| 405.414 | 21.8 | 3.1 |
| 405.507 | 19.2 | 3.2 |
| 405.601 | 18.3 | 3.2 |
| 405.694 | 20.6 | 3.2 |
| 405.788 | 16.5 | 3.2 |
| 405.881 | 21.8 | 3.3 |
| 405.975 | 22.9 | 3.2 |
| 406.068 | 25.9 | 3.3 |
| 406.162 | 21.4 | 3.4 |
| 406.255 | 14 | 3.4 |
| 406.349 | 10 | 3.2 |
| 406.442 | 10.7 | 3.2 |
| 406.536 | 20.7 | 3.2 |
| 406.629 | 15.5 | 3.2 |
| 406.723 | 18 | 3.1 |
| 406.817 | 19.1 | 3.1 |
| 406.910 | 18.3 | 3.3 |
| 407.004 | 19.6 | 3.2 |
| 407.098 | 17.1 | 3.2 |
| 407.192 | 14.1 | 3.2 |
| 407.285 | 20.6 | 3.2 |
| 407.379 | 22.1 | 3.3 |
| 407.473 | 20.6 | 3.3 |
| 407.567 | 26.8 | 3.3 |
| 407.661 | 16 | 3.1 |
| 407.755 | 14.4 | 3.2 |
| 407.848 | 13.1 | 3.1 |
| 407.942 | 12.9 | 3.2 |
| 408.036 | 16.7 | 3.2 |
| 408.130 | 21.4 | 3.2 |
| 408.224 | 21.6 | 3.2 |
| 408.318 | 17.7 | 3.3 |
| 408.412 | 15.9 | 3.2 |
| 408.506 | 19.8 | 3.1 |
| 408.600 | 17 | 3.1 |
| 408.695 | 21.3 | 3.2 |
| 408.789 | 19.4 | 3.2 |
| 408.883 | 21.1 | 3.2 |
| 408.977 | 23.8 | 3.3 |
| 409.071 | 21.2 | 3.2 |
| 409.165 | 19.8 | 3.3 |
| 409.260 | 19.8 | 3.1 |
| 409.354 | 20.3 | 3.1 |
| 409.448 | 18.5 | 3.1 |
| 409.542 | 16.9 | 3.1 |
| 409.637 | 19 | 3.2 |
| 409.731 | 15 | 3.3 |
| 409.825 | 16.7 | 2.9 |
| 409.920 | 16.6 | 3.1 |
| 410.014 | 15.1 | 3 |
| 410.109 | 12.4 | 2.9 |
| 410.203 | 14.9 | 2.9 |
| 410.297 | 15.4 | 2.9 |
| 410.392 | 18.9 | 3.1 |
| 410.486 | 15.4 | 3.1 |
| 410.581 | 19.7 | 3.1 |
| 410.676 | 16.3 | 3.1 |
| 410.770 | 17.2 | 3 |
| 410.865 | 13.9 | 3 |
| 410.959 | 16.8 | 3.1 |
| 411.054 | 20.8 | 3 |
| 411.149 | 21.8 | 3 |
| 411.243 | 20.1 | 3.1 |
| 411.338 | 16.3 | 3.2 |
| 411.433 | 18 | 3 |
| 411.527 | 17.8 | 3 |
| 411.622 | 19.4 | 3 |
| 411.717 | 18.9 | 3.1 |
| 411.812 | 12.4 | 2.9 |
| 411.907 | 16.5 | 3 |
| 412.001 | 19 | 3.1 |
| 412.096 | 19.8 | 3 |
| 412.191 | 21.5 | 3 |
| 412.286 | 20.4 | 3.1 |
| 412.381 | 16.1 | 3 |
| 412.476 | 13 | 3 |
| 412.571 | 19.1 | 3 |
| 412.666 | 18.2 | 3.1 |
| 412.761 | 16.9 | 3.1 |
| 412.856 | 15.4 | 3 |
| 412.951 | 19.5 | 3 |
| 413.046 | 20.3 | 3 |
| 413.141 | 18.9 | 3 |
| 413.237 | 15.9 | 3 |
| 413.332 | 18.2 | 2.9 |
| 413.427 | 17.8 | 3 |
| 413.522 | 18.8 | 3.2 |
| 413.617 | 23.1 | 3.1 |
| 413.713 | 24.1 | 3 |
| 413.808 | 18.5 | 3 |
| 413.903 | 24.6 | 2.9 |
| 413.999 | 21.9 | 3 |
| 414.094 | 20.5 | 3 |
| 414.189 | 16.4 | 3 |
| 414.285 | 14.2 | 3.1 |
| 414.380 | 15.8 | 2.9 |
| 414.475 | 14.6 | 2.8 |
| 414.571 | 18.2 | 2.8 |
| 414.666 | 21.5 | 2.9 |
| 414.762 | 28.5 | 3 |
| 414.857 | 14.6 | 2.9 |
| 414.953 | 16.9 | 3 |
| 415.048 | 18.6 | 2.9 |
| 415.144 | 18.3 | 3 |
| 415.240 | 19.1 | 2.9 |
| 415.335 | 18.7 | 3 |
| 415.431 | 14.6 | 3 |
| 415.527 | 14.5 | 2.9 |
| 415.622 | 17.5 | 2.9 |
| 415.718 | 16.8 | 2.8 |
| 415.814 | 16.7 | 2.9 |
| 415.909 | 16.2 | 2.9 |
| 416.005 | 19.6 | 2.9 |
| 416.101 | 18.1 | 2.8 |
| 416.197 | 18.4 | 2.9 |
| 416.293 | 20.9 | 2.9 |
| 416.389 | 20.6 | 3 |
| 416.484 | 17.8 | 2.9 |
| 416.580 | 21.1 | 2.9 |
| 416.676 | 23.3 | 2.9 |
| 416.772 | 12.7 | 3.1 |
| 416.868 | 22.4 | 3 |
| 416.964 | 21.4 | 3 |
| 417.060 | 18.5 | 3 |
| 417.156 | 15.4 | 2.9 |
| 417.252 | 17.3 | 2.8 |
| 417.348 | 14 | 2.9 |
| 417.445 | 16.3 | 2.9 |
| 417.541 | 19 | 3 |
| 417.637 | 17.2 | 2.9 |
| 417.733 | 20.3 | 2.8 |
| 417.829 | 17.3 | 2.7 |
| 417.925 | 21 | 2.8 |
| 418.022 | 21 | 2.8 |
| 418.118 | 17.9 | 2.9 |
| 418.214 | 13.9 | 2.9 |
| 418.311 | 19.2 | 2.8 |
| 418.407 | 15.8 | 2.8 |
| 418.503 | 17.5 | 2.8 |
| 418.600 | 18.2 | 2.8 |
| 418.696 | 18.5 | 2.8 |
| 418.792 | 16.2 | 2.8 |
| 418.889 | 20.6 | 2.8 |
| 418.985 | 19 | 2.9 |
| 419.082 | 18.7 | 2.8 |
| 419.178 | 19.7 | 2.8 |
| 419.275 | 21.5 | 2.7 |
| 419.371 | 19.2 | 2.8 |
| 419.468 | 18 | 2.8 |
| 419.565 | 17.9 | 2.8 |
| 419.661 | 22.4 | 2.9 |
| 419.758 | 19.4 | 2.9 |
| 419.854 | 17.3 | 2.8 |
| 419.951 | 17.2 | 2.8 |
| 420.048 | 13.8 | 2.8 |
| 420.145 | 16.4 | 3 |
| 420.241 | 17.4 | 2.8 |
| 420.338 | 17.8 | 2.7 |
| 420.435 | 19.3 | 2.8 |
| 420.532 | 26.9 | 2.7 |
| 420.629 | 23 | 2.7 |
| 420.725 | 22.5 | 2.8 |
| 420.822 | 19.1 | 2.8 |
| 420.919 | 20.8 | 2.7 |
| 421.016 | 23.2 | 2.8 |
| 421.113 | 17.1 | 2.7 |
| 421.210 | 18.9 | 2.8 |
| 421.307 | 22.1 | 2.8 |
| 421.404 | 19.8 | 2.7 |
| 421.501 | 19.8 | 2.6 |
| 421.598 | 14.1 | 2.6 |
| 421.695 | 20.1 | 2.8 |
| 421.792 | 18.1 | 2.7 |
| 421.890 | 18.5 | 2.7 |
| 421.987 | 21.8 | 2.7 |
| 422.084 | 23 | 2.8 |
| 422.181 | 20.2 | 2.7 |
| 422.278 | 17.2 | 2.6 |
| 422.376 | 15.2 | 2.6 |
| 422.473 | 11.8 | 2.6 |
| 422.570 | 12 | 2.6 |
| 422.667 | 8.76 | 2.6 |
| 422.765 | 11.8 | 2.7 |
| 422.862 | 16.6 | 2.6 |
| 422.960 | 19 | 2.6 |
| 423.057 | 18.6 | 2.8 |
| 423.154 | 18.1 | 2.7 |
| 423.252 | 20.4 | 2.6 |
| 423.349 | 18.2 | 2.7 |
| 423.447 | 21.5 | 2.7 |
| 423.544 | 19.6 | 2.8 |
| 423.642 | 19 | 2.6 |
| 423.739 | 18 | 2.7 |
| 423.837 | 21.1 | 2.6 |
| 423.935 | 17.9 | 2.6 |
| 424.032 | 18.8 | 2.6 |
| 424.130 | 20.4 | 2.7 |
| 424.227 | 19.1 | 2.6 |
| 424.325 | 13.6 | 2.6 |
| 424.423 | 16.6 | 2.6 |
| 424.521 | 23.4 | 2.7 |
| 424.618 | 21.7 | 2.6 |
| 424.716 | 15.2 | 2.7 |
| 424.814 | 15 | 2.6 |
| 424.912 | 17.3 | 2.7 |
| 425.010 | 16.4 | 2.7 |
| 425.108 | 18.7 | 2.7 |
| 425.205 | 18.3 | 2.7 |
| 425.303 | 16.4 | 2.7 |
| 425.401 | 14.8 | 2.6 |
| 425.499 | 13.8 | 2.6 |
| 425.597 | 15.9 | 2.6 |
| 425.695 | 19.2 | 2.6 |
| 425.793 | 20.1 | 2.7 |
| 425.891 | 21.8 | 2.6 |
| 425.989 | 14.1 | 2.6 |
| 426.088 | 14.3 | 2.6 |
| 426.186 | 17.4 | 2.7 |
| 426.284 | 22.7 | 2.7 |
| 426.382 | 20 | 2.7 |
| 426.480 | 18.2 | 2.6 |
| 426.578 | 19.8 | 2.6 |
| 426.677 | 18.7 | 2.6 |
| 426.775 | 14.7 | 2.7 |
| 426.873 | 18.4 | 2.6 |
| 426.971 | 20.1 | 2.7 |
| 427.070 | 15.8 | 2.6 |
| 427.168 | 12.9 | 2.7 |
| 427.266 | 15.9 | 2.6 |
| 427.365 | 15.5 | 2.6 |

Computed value -0.26 nm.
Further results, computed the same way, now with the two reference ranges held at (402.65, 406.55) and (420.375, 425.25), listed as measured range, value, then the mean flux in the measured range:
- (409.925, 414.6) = 0.13 nm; 17.9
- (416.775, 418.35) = 0.03 nm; 18.1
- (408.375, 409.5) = -0.09 nm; 19.8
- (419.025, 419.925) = -0.04 nm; 19.3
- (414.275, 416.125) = 0.07 nm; 17.7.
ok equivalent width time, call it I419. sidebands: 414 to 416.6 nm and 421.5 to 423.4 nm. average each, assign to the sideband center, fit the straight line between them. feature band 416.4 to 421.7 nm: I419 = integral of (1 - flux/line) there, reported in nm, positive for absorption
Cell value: -0.38 nm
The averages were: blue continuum 18.1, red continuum 17.1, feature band 18.8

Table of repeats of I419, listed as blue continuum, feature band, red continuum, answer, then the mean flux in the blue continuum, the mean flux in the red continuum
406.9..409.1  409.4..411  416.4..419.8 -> 0.20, 18.8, 18.6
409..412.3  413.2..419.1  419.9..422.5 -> 0.01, 17.8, 19.1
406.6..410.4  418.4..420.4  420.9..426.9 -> -0.02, 18.2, 18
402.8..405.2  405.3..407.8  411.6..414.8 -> -0.07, 17.9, 18.7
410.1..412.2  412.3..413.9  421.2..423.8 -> -0.09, 17.6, 17.9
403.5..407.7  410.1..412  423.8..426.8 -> 0.11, 18.6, 17.9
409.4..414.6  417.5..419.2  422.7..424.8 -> -0.02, 17.8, 18.4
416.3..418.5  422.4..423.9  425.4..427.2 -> 0.08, 18.4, 17.6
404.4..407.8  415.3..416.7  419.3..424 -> 0.02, 18.4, 18.6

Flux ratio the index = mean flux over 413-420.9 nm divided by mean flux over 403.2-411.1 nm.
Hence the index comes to 1.03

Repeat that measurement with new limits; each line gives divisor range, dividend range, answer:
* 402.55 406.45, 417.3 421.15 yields 1.02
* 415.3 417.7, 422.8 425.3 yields 1.03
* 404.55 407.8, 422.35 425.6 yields 0.92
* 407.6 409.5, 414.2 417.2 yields 0.98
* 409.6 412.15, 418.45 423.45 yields 1.08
